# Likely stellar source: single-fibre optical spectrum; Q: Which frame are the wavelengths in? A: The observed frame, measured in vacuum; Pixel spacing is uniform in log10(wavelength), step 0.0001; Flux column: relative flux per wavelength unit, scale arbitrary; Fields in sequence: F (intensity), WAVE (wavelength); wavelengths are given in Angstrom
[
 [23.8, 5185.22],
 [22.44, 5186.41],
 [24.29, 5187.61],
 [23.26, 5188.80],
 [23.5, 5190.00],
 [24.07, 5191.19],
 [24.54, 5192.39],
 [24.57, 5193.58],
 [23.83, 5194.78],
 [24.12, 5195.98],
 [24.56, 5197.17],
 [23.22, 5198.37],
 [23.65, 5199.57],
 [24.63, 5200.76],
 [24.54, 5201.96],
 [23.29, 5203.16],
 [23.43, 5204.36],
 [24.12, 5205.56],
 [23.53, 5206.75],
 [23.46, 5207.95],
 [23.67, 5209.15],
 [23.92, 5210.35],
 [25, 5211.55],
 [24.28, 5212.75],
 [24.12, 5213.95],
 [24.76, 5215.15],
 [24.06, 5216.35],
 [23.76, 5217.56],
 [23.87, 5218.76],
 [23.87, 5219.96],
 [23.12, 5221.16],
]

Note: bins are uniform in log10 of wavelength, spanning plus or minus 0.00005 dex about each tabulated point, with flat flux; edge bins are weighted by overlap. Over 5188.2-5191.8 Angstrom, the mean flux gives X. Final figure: 23.6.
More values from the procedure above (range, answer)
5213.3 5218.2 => 24.1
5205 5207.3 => 23.9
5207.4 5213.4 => 24.1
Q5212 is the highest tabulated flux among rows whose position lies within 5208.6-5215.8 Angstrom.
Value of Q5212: 25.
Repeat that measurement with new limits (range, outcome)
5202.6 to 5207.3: 24.12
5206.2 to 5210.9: 23.92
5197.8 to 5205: 24.63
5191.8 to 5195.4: 24.57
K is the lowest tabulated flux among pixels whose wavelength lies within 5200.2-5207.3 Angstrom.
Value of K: 23.29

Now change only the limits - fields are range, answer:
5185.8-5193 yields 22.44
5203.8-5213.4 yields 23.43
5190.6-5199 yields 23.22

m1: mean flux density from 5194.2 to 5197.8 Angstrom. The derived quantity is 24.2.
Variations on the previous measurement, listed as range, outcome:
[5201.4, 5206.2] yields 23.9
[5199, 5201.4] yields 24.2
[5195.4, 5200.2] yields 23.9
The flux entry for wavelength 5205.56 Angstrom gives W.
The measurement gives 24.12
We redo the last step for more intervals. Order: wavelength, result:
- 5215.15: 24.76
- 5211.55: 25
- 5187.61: 24.29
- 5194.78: 23.83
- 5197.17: 24.56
